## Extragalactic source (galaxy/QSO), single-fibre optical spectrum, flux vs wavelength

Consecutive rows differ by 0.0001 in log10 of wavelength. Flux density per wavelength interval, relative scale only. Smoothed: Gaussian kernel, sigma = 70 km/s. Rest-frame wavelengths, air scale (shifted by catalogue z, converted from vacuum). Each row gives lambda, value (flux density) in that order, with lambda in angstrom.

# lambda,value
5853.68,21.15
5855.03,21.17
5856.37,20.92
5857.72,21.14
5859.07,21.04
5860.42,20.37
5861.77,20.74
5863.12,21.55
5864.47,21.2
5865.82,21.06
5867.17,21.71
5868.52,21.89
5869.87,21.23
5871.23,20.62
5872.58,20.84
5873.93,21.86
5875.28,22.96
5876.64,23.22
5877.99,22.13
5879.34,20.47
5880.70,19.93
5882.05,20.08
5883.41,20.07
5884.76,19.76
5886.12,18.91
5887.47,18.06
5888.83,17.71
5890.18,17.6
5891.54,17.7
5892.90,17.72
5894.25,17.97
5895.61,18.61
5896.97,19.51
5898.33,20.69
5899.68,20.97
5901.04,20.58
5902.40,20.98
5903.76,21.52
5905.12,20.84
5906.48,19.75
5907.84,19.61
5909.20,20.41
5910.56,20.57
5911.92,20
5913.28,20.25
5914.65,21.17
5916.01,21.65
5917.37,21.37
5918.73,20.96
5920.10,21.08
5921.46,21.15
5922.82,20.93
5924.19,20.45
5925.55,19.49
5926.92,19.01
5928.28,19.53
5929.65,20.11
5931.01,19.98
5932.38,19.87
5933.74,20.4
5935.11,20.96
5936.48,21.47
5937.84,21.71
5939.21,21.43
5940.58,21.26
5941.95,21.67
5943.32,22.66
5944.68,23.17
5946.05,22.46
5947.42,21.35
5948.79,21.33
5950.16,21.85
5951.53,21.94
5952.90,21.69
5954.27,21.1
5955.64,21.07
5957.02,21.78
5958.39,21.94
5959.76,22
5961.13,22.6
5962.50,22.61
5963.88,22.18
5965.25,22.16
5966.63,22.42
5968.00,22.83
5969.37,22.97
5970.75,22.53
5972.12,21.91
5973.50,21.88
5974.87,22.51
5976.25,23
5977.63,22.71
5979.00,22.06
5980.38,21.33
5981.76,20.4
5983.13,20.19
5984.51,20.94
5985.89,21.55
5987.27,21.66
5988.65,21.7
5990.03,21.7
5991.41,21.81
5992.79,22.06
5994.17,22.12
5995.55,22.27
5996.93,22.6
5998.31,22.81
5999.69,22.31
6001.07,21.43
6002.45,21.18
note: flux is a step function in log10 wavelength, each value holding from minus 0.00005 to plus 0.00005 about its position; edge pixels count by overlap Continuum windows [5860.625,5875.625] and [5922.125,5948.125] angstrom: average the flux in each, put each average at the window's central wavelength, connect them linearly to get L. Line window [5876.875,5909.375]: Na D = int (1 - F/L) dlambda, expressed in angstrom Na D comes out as 2.3 angstrom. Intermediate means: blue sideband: 21.4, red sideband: 20.9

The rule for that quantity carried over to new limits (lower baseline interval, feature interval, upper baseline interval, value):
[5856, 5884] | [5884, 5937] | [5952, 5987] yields 3.74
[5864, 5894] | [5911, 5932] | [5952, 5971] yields 0.74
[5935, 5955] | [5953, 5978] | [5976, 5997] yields -0.55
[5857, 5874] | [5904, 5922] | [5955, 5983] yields 0.74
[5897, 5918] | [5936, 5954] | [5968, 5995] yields -0.48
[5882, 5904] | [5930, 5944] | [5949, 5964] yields -0.04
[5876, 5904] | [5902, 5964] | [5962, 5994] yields -0.92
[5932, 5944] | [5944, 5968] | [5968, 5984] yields -0.42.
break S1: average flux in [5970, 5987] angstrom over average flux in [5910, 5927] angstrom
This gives 1.05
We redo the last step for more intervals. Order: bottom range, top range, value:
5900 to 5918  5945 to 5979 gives 1.07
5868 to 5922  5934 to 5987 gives 1.08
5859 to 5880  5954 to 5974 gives 1.03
